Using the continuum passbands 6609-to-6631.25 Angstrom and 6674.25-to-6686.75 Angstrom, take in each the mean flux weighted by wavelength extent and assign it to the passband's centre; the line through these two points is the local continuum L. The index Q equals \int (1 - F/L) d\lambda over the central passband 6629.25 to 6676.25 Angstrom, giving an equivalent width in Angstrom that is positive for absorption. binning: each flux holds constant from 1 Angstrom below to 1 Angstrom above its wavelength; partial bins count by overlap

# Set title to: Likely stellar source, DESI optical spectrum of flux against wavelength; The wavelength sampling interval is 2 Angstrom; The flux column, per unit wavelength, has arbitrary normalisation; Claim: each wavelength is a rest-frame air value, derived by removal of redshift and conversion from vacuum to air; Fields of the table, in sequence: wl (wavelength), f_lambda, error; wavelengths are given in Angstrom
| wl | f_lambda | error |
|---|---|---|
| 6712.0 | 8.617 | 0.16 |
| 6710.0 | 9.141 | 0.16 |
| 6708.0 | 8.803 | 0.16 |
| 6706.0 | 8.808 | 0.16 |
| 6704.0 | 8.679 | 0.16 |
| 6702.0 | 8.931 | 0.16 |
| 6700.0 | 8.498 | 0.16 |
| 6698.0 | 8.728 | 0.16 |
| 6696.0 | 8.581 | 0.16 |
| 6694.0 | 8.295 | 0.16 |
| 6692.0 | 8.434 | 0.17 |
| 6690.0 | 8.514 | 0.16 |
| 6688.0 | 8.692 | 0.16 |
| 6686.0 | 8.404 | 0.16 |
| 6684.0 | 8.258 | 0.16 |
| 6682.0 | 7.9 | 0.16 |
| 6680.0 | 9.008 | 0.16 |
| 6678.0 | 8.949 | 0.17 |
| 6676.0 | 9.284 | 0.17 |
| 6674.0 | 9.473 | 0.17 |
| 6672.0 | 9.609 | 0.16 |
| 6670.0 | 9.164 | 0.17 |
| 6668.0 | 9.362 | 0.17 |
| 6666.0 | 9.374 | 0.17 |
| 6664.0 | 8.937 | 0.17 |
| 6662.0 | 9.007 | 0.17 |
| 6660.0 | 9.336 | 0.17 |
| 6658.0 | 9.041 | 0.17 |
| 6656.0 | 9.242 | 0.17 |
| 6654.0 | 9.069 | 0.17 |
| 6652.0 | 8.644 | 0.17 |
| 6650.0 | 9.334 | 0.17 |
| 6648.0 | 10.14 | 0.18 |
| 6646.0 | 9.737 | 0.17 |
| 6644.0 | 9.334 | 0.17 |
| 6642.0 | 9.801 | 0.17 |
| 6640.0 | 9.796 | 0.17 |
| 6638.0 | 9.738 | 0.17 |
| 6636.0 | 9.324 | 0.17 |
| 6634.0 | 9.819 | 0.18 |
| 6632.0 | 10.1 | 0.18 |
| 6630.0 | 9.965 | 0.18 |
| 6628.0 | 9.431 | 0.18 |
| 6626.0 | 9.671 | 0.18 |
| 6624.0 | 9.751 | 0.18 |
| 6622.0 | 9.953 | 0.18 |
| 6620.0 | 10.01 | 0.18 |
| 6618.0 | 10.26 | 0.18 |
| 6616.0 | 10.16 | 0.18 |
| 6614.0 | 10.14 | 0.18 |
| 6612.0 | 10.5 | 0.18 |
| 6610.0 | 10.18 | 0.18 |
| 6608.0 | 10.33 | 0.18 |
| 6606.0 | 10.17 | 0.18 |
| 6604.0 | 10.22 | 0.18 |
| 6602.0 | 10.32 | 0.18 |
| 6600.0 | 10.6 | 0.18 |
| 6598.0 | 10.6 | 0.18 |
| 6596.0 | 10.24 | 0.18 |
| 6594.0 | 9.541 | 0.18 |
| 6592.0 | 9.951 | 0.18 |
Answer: -0.8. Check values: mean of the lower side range 10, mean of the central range 9.44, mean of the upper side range 8.69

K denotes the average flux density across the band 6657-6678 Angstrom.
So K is 9.24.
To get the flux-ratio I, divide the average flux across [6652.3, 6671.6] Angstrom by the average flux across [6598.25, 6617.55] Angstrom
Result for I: 0.89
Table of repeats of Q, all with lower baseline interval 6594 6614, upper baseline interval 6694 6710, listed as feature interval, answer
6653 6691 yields 0.92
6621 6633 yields 0.14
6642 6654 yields 0.19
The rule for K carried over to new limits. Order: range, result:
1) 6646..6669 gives 9.25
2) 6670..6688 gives 8.87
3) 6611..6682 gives 9.53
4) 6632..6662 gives 9.46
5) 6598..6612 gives 10.3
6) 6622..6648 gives 9.73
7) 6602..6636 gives 10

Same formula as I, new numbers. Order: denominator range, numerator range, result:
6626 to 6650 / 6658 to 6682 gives 0.94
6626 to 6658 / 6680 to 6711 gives 0.90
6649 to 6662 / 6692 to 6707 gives 0.95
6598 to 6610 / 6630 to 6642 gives 0.95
